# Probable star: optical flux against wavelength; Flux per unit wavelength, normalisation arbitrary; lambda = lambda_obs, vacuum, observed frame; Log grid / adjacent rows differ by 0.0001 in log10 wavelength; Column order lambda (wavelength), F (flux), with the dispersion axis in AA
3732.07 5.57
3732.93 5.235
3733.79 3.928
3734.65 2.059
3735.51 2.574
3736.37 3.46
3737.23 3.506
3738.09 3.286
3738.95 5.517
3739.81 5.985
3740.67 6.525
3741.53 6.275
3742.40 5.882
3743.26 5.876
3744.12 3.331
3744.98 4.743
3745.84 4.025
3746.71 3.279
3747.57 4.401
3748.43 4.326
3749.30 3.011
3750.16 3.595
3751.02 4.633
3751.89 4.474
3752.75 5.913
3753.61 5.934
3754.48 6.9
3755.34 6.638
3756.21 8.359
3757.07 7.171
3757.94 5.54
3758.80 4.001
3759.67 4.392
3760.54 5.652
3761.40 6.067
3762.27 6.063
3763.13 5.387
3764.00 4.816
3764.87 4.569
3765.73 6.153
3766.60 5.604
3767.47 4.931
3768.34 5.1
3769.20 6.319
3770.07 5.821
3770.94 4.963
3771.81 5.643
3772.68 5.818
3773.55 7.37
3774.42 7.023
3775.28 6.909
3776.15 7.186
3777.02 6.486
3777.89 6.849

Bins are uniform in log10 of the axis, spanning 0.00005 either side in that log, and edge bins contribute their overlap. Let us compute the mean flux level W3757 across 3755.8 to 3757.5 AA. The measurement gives 7.78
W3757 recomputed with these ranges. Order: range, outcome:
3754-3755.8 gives 6.75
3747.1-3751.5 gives 3.99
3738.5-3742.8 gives 6.02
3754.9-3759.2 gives 6.37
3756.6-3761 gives 5.39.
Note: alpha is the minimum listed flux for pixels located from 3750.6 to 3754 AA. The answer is 4.474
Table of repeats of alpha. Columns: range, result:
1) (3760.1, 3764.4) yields 4.816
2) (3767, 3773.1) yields 4.931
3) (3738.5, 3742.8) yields 5.517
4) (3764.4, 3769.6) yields 4.569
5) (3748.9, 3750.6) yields 3.011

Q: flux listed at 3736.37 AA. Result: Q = 3.46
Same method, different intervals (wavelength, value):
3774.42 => 7.023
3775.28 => 6.909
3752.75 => 5.913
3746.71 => 3.279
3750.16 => 3.595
